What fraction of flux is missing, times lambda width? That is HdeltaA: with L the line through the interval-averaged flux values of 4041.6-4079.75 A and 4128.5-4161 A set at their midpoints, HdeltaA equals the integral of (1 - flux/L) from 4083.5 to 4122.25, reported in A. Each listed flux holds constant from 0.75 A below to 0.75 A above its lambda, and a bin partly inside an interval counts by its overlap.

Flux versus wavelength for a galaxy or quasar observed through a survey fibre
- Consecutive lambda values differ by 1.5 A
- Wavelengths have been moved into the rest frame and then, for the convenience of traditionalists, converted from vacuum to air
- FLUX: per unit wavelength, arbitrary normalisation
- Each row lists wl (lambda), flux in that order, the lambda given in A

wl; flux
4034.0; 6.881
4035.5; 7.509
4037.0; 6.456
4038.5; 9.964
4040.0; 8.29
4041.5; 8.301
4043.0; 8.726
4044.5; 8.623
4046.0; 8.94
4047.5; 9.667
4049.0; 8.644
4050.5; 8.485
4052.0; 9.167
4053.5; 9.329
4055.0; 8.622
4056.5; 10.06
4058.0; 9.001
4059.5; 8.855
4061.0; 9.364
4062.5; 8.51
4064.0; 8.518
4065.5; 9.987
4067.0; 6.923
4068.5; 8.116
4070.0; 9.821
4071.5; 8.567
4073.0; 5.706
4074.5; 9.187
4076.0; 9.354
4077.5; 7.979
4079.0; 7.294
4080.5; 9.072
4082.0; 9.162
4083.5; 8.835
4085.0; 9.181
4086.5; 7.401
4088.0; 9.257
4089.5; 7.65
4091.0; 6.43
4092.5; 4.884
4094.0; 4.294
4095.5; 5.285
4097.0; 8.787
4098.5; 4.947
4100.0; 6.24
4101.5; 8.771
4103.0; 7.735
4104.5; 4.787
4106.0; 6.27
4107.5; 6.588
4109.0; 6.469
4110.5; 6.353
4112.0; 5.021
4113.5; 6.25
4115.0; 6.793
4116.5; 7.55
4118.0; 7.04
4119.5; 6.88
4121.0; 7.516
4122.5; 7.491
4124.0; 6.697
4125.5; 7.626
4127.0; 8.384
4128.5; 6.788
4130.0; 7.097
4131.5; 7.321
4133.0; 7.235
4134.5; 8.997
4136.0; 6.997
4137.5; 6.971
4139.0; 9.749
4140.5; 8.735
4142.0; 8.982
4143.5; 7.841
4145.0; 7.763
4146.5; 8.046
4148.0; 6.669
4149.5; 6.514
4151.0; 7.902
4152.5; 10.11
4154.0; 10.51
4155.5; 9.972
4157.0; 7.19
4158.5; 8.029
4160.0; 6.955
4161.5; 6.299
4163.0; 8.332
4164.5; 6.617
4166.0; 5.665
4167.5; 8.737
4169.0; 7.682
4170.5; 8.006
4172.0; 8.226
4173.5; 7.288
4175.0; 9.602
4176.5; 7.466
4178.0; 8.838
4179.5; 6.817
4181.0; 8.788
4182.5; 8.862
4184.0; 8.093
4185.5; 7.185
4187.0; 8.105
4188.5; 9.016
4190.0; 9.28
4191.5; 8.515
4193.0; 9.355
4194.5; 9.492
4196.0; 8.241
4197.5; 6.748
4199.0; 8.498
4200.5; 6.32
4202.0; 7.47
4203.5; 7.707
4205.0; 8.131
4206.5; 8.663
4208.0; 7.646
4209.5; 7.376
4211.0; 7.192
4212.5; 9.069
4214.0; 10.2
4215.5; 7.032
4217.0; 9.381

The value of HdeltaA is 7.3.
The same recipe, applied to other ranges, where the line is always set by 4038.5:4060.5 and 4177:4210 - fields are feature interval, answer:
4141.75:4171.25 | 1.7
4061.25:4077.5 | 0.7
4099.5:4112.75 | 3.3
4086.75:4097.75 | 2.6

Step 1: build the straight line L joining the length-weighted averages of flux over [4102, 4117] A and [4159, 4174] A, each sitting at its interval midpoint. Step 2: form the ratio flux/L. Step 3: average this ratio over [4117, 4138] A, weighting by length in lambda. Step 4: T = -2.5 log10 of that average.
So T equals -0.10 mag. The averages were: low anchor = 6.4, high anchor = 7.39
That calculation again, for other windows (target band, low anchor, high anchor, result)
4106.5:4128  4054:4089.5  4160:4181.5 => 0.188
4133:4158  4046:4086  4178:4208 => 0.015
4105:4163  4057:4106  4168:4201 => 0.070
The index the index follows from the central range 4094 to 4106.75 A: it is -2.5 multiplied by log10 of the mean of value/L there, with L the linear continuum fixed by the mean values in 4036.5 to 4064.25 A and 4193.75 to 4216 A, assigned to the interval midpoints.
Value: 0.31 mag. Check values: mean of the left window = 8.84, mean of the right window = 8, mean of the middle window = 6.47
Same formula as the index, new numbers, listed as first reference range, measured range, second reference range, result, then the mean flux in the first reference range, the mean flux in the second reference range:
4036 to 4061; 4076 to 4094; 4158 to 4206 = 0.100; 8.82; 7.95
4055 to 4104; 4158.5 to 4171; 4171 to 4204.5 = 0.115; 7.97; 8.18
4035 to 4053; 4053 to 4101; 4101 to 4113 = -0.073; 8.59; 6.45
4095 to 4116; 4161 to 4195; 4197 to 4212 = -0.111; 6.48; 7.61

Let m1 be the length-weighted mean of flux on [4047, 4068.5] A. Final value 8.9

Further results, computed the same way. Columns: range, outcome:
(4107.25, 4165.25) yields 7.55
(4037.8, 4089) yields 8.73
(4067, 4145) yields 7.42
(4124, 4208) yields 7.99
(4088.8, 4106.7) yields 6.34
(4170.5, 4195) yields 8.41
